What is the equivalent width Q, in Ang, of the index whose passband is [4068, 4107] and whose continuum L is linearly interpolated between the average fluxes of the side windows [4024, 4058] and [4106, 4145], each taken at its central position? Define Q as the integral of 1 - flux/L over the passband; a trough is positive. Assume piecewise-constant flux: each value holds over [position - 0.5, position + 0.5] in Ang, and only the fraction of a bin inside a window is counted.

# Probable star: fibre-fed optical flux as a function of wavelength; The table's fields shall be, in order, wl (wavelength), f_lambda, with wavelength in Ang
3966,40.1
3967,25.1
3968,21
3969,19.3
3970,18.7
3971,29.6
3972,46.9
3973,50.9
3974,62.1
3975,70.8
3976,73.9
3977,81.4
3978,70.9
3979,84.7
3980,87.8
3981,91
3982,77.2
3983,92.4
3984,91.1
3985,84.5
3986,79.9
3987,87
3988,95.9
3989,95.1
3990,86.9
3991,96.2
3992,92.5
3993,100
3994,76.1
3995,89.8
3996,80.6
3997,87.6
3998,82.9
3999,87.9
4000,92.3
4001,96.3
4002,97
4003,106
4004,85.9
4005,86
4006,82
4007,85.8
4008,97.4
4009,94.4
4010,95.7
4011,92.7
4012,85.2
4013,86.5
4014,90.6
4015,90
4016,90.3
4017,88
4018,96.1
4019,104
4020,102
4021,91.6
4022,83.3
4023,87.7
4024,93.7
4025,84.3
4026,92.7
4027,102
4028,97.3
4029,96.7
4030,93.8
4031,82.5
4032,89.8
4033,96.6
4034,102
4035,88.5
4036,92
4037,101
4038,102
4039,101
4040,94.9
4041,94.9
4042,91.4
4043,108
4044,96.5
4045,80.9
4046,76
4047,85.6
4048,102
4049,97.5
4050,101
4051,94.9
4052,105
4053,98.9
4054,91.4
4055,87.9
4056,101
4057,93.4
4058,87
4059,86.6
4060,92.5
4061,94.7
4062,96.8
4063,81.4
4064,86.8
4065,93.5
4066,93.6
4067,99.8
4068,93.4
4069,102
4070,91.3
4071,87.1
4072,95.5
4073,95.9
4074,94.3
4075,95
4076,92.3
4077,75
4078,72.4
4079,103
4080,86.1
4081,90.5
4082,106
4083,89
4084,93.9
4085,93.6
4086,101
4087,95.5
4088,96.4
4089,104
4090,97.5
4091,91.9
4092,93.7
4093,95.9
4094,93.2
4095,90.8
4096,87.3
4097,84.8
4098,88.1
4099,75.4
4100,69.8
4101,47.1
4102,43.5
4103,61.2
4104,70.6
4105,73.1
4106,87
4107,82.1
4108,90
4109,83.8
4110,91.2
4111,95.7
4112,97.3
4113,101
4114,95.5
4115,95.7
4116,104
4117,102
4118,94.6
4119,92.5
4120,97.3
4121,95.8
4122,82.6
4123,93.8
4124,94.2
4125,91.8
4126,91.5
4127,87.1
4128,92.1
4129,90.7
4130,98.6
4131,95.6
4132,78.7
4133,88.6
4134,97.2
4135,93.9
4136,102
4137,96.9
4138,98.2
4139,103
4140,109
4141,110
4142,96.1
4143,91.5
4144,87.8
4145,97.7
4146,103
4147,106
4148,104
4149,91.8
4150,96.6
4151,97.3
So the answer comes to 3.0 Ang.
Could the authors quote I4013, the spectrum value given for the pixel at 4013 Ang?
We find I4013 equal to 86.5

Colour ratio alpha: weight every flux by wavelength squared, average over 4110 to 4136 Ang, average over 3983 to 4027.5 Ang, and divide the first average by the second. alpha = 1.10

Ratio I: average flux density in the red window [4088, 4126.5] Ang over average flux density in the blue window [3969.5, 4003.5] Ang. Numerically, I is 1.09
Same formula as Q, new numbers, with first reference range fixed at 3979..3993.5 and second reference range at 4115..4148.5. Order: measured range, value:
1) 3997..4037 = -0.5 Ang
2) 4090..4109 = 3.0 Ang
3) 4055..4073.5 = 0.1 Ang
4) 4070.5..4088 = 0.3 Ang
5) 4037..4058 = -0.6 Ang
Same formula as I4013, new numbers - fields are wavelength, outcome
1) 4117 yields 102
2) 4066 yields 93.6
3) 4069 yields 102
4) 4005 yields 86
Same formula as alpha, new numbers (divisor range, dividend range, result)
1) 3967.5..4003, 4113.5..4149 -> 1.34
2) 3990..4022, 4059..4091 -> 1.06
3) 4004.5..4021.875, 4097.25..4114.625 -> 0.91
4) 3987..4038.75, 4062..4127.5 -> 1.01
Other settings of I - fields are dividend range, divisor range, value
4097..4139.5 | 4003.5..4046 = 0.95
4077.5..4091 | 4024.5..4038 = 1.00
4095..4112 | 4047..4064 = 0.83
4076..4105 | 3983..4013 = 0.95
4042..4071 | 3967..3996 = 1.29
